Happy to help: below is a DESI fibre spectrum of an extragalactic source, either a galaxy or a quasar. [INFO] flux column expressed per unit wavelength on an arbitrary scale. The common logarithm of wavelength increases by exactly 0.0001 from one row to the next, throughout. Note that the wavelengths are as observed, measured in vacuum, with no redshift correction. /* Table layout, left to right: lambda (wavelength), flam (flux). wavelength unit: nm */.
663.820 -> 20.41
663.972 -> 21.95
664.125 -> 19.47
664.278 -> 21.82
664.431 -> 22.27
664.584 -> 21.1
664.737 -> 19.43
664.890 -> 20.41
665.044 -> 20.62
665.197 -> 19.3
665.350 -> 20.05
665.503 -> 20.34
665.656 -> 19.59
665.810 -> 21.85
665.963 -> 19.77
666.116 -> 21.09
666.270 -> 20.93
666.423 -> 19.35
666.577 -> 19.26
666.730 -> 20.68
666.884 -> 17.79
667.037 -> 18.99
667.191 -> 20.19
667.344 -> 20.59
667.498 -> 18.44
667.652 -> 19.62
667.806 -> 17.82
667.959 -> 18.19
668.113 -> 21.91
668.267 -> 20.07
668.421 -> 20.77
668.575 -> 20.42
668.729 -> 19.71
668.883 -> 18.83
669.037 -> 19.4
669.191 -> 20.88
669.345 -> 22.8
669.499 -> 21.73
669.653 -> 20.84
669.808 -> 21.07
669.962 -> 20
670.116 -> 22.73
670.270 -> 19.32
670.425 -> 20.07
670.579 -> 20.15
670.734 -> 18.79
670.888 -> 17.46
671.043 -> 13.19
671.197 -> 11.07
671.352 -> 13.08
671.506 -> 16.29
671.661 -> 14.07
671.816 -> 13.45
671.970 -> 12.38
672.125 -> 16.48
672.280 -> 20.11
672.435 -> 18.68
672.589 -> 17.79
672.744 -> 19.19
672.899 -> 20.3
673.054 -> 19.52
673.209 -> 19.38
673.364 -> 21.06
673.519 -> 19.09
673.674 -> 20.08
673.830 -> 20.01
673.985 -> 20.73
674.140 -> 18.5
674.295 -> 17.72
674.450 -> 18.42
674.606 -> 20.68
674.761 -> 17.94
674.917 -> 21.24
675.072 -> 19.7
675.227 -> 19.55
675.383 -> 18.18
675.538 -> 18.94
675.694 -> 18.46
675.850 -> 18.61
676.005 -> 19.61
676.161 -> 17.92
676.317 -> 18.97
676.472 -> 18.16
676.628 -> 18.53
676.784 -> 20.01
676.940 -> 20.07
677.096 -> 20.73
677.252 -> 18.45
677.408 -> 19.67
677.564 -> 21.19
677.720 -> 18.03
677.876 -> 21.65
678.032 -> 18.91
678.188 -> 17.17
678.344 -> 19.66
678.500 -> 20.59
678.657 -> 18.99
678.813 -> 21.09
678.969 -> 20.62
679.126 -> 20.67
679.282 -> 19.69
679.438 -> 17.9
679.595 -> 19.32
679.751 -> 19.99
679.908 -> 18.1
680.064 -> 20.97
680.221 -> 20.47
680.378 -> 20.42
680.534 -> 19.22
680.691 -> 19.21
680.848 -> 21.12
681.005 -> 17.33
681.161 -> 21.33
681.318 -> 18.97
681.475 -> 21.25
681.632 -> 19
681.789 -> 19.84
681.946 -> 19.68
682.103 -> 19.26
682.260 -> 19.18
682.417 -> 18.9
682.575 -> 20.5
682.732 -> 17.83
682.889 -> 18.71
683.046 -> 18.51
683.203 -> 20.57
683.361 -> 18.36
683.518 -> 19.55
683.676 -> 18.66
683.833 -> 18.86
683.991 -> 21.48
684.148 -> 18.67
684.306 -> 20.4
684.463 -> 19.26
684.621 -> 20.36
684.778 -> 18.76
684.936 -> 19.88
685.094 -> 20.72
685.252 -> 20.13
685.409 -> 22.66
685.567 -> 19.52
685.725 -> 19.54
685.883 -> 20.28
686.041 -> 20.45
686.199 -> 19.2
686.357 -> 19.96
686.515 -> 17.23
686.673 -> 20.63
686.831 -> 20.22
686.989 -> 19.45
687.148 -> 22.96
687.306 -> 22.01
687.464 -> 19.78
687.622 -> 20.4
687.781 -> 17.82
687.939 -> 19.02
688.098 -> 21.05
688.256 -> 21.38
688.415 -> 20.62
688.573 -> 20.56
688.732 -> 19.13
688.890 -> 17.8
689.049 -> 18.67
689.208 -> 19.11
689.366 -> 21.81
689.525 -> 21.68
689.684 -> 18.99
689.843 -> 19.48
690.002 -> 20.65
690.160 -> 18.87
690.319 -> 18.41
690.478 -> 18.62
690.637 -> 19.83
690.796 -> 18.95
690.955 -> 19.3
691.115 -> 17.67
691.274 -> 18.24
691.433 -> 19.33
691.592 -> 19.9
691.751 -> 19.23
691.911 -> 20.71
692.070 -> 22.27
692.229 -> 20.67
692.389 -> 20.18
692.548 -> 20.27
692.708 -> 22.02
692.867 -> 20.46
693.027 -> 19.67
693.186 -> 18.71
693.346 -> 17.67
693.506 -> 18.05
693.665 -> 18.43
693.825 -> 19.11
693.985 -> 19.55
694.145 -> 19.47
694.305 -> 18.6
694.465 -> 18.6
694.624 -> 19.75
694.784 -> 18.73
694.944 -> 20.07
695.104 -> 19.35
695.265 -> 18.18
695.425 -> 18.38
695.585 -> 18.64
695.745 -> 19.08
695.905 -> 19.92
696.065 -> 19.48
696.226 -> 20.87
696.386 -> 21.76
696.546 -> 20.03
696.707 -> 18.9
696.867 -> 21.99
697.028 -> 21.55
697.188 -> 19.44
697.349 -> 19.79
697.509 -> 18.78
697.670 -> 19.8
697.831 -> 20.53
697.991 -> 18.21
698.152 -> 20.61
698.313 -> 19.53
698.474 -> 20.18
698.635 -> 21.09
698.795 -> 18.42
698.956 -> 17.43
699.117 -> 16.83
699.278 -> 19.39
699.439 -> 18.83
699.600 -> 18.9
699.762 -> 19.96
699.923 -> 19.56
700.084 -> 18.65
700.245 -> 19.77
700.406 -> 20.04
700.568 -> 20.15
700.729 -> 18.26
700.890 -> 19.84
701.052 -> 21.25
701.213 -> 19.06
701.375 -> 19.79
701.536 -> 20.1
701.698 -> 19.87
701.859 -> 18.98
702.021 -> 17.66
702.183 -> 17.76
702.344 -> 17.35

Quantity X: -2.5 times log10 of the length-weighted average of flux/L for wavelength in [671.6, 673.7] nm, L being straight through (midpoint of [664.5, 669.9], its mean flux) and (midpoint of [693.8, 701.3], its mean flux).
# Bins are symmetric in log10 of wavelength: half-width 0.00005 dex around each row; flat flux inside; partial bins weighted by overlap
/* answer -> 0.12 mag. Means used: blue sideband 20.1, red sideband 19.5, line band 18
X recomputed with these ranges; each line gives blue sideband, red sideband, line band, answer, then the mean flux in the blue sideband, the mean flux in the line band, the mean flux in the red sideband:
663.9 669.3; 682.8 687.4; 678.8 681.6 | 0.01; 20.1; 19.8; 19.9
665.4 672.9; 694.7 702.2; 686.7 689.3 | -0.04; 18.9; 20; 19.5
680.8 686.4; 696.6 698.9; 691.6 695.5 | 0.02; 19.7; 19.5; 19.9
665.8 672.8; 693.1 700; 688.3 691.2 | -0.01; 18.8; 19.5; 19.4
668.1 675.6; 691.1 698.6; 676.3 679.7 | -0.03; 18.8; 19.6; 19.7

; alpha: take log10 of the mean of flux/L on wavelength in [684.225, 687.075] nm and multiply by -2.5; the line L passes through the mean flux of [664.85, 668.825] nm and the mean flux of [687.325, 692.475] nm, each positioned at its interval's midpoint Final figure -0.01 mag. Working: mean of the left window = 19.9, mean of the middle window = 19.9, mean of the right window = 19.7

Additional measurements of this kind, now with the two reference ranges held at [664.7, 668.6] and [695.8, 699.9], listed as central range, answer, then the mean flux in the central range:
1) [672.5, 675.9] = 0.03 mag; 19.3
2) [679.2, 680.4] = 0.01 mag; 19.6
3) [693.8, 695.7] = 0.04 mag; 19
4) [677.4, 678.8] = 0.01 mag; 19.6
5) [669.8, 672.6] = 0.17 mag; 17.1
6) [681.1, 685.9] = 0.01 mag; 19.7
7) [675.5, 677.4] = 0.04 mag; 19.1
